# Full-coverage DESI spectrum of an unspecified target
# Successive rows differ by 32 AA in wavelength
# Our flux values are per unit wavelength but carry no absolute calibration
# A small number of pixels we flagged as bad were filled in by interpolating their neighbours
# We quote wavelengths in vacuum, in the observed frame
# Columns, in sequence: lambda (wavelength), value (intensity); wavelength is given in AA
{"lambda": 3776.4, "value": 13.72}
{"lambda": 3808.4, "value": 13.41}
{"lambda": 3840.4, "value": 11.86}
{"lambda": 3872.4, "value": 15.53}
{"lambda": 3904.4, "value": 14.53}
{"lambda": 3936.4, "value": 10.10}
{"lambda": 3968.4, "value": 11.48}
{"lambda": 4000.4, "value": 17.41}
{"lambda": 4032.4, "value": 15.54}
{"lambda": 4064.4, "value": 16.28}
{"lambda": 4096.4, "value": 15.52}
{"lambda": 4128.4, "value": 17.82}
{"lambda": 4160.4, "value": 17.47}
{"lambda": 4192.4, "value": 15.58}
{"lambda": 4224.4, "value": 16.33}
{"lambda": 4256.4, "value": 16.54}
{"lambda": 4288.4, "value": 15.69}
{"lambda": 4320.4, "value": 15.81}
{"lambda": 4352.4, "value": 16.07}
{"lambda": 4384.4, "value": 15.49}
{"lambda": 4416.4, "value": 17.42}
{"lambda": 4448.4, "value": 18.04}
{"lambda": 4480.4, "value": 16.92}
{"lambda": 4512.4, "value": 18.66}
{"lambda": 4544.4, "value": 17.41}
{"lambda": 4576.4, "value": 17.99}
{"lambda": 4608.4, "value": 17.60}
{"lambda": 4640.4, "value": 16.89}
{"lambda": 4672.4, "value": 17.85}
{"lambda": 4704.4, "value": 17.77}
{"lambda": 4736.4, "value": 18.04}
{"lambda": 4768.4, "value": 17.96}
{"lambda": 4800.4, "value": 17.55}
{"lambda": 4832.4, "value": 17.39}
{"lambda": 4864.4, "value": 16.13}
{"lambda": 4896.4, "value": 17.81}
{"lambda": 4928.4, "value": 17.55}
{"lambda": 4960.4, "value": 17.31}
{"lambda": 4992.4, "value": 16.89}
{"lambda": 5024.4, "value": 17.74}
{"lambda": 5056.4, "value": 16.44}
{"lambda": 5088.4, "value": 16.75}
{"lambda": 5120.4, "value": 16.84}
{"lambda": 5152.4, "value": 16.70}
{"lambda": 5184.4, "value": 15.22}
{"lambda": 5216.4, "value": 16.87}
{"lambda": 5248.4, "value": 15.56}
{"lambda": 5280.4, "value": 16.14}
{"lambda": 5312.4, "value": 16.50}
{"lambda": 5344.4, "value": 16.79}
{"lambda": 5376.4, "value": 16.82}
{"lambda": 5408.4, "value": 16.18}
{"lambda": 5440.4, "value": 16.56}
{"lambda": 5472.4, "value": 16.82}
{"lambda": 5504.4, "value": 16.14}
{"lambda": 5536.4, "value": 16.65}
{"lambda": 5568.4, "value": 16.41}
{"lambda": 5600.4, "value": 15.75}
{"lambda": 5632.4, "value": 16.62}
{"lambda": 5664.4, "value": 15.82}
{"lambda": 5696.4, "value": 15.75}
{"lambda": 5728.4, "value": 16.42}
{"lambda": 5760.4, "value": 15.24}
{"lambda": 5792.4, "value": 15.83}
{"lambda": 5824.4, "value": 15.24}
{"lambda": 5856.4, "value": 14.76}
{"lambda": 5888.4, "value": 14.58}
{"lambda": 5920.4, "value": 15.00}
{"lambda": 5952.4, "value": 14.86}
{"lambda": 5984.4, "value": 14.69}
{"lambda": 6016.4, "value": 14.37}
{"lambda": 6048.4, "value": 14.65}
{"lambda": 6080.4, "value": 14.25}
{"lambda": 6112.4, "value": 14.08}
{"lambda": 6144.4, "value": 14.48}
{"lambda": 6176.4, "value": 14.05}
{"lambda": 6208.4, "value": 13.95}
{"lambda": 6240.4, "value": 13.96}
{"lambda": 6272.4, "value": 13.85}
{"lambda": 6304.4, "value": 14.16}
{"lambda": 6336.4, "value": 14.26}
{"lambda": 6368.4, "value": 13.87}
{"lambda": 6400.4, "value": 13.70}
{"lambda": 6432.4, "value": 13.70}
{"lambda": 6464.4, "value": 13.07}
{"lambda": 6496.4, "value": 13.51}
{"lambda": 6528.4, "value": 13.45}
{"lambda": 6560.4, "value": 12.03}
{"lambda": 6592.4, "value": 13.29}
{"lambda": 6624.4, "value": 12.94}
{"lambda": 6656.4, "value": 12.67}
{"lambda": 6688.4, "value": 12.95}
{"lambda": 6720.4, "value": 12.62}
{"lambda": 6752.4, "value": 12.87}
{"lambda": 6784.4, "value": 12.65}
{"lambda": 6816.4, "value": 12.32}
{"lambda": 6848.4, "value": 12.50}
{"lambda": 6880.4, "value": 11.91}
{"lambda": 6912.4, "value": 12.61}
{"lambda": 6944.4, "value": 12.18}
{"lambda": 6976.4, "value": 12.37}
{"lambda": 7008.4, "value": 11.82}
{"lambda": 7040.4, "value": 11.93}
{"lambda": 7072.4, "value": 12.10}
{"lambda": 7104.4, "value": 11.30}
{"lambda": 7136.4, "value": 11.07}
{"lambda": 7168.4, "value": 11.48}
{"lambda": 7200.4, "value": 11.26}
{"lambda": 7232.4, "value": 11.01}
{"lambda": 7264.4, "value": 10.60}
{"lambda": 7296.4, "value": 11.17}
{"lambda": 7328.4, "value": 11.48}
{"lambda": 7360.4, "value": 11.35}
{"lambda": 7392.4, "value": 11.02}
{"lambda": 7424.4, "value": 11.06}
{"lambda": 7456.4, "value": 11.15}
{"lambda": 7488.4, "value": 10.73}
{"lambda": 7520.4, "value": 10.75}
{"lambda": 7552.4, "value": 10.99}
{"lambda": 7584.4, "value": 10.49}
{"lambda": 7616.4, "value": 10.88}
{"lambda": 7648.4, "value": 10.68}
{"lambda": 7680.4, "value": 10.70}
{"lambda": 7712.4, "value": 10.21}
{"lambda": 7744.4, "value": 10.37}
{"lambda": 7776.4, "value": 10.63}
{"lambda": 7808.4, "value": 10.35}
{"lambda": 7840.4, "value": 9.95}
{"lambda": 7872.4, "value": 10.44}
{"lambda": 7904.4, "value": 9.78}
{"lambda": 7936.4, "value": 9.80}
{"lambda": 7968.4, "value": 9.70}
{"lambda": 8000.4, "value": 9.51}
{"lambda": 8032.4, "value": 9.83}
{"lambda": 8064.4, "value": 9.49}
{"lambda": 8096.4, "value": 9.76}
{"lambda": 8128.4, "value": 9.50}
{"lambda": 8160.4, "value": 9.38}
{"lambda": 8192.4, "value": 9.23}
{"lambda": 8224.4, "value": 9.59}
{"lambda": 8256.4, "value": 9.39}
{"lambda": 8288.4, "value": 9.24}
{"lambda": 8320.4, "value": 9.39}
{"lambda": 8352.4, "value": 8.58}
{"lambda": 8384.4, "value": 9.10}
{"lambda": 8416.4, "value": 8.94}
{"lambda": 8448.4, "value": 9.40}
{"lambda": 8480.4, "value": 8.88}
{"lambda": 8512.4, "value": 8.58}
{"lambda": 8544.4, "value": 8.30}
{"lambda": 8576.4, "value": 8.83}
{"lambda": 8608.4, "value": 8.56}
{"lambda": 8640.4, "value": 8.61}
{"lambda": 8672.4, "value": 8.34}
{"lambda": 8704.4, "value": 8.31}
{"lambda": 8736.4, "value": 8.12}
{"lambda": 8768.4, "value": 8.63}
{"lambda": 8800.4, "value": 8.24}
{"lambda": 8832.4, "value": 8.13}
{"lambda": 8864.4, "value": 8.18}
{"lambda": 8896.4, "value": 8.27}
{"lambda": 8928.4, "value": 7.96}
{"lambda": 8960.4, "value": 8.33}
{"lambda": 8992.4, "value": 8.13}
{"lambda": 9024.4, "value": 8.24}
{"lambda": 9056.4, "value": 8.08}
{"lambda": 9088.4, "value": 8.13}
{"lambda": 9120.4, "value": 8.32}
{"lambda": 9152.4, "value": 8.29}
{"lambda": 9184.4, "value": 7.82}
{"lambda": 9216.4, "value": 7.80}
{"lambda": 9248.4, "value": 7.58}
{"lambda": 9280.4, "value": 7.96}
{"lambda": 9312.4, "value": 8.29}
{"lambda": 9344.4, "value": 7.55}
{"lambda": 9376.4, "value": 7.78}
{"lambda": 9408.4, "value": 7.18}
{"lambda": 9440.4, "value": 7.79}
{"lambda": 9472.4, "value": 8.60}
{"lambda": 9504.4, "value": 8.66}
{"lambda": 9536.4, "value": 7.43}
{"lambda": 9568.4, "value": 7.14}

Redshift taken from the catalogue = 0.00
